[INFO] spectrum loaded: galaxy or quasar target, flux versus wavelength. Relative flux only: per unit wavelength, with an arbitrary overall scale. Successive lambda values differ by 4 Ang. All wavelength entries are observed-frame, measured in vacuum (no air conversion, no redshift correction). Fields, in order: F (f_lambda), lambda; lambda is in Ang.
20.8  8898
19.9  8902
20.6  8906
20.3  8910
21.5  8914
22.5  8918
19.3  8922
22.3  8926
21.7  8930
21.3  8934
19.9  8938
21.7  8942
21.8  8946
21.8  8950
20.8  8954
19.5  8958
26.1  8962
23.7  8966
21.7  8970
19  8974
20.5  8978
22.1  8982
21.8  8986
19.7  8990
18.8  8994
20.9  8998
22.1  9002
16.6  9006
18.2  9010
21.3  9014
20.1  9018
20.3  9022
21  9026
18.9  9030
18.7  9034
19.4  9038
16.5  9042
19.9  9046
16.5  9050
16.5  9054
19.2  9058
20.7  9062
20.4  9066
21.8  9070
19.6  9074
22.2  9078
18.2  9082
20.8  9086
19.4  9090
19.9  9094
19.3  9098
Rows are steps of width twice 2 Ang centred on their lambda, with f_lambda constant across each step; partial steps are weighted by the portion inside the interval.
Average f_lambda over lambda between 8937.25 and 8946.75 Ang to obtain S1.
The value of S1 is 21.2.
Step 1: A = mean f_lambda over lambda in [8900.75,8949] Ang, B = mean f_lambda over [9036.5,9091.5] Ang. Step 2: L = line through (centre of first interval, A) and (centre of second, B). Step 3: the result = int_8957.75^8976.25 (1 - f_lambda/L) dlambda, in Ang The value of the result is -1.47 Ang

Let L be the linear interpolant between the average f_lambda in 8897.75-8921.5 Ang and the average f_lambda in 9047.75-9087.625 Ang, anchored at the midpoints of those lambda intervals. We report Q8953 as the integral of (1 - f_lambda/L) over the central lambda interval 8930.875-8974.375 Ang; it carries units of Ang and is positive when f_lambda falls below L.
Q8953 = -2.5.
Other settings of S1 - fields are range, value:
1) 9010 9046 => 19.5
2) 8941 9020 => 20.9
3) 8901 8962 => 21.2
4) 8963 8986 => 21.6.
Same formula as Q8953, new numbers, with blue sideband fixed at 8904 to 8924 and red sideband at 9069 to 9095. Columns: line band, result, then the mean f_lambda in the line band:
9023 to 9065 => 3.21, 18.8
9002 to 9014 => 0.97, 18.8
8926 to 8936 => -0.42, 21.7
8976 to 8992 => -0.34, 21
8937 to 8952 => -0.48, 21.4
